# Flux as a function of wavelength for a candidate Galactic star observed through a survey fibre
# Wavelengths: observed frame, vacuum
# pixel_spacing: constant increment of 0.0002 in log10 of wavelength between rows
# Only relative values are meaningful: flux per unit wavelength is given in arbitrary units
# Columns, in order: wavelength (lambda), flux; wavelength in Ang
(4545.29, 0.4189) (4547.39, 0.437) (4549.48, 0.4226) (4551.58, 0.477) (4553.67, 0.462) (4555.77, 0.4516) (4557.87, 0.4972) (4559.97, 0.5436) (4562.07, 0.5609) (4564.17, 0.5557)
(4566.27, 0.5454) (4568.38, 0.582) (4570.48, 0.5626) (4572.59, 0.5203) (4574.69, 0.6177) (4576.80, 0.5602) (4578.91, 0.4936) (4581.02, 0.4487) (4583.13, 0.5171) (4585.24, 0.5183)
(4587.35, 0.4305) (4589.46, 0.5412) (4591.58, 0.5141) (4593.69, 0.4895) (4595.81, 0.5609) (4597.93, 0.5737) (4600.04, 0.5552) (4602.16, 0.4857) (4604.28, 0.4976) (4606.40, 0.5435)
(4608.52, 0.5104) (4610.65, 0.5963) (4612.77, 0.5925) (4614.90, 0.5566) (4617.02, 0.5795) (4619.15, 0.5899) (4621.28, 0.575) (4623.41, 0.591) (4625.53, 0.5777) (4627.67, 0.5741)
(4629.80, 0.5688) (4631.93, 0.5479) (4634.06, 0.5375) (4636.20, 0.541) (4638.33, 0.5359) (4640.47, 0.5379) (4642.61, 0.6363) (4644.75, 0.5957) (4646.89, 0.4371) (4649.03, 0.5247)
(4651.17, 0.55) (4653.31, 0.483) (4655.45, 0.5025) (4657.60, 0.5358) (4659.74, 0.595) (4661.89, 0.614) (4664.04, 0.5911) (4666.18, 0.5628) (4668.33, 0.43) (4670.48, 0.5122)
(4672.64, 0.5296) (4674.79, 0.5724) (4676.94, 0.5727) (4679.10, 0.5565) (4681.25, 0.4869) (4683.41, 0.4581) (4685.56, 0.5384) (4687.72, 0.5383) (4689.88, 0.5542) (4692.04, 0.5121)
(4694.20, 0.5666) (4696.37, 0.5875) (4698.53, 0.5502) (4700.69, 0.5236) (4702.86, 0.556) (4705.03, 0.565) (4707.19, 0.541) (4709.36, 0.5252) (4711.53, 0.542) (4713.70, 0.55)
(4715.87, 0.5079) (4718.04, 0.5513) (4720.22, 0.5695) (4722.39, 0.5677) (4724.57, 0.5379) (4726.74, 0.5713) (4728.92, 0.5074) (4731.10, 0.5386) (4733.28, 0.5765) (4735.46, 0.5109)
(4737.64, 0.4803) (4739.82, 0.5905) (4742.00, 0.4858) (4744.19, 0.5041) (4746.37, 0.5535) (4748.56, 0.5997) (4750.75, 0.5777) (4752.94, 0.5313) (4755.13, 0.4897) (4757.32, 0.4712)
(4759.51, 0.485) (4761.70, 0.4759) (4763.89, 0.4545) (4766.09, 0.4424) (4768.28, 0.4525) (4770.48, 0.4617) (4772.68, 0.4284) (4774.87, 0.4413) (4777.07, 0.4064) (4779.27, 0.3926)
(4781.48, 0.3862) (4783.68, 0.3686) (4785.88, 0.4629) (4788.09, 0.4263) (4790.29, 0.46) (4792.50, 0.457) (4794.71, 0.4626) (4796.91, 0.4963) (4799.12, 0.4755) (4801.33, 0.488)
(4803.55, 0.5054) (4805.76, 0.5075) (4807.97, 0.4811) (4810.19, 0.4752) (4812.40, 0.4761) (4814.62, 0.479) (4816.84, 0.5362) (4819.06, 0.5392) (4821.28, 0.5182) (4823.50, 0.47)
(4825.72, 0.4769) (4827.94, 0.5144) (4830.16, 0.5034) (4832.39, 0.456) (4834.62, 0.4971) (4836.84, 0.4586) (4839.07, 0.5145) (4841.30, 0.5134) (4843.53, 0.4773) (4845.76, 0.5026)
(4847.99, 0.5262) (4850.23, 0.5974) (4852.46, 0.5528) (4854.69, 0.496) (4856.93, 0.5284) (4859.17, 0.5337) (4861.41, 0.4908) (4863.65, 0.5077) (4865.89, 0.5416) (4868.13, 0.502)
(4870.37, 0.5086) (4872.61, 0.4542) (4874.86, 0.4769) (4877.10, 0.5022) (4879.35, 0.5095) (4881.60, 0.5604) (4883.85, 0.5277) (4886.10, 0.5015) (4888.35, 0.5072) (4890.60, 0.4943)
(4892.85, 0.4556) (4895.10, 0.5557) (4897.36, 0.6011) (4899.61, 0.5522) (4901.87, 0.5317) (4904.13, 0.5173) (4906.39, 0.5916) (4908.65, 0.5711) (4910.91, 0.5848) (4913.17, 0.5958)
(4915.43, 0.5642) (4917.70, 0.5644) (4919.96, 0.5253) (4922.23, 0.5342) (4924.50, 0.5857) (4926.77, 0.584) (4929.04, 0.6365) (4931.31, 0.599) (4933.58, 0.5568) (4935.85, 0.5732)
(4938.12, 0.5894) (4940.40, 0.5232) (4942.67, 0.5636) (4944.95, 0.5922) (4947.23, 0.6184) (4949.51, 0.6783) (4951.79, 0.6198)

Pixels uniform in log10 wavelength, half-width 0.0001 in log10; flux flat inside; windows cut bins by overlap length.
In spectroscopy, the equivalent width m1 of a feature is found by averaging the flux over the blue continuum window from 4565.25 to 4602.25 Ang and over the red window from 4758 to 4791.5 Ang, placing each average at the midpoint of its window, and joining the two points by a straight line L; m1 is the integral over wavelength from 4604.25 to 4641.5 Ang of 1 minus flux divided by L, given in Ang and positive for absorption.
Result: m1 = -3.6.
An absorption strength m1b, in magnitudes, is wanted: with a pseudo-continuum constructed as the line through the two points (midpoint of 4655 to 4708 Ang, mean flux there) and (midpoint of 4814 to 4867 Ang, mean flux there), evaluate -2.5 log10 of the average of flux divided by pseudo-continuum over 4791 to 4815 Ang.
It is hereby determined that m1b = 0.08 mag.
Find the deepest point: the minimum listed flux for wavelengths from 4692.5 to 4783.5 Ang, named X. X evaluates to 0.3862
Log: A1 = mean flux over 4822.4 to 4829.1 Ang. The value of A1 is 0.488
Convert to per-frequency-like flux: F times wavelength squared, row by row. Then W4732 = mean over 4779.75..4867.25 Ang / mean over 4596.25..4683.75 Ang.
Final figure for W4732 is 1.0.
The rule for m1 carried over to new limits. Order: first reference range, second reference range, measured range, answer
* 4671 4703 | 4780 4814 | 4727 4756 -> -2.0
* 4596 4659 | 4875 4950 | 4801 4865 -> 5.8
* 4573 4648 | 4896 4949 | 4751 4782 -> 5.7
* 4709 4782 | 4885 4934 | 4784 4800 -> 1.9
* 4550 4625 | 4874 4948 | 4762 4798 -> 7.1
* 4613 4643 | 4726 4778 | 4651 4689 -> 0.7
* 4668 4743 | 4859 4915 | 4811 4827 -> 1.0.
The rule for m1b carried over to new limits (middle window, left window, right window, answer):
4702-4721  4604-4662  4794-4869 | -0.02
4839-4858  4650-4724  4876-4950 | 0.06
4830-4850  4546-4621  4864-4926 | 0.07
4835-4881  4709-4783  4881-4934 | 0.06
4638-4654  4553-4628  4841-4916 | -0.01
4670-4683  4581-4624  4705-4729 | 0.02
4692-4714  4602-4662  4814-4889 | -0.02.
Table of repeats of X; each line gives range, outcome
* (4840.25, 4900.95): 0.4542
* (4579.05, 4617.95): 0.4305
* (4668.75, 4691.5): 0.4581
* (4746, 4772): 0.4424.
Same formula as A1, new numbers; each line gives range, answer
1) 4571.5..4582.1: 0.528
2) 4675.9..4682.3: 0.539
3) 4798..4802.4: 0.482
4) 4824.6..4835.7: 0.489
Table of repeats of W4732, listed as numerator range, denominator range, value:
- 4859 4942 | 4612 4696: 1.10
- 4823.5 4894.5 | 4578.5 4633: 1.04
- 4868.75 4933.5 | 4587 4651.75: 1.12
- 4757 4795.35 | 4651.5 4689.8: 0.86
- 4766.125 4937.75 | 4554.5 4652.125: 1.04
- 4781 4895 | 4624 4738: 0.97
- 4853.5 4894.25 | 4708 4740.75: 0.99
